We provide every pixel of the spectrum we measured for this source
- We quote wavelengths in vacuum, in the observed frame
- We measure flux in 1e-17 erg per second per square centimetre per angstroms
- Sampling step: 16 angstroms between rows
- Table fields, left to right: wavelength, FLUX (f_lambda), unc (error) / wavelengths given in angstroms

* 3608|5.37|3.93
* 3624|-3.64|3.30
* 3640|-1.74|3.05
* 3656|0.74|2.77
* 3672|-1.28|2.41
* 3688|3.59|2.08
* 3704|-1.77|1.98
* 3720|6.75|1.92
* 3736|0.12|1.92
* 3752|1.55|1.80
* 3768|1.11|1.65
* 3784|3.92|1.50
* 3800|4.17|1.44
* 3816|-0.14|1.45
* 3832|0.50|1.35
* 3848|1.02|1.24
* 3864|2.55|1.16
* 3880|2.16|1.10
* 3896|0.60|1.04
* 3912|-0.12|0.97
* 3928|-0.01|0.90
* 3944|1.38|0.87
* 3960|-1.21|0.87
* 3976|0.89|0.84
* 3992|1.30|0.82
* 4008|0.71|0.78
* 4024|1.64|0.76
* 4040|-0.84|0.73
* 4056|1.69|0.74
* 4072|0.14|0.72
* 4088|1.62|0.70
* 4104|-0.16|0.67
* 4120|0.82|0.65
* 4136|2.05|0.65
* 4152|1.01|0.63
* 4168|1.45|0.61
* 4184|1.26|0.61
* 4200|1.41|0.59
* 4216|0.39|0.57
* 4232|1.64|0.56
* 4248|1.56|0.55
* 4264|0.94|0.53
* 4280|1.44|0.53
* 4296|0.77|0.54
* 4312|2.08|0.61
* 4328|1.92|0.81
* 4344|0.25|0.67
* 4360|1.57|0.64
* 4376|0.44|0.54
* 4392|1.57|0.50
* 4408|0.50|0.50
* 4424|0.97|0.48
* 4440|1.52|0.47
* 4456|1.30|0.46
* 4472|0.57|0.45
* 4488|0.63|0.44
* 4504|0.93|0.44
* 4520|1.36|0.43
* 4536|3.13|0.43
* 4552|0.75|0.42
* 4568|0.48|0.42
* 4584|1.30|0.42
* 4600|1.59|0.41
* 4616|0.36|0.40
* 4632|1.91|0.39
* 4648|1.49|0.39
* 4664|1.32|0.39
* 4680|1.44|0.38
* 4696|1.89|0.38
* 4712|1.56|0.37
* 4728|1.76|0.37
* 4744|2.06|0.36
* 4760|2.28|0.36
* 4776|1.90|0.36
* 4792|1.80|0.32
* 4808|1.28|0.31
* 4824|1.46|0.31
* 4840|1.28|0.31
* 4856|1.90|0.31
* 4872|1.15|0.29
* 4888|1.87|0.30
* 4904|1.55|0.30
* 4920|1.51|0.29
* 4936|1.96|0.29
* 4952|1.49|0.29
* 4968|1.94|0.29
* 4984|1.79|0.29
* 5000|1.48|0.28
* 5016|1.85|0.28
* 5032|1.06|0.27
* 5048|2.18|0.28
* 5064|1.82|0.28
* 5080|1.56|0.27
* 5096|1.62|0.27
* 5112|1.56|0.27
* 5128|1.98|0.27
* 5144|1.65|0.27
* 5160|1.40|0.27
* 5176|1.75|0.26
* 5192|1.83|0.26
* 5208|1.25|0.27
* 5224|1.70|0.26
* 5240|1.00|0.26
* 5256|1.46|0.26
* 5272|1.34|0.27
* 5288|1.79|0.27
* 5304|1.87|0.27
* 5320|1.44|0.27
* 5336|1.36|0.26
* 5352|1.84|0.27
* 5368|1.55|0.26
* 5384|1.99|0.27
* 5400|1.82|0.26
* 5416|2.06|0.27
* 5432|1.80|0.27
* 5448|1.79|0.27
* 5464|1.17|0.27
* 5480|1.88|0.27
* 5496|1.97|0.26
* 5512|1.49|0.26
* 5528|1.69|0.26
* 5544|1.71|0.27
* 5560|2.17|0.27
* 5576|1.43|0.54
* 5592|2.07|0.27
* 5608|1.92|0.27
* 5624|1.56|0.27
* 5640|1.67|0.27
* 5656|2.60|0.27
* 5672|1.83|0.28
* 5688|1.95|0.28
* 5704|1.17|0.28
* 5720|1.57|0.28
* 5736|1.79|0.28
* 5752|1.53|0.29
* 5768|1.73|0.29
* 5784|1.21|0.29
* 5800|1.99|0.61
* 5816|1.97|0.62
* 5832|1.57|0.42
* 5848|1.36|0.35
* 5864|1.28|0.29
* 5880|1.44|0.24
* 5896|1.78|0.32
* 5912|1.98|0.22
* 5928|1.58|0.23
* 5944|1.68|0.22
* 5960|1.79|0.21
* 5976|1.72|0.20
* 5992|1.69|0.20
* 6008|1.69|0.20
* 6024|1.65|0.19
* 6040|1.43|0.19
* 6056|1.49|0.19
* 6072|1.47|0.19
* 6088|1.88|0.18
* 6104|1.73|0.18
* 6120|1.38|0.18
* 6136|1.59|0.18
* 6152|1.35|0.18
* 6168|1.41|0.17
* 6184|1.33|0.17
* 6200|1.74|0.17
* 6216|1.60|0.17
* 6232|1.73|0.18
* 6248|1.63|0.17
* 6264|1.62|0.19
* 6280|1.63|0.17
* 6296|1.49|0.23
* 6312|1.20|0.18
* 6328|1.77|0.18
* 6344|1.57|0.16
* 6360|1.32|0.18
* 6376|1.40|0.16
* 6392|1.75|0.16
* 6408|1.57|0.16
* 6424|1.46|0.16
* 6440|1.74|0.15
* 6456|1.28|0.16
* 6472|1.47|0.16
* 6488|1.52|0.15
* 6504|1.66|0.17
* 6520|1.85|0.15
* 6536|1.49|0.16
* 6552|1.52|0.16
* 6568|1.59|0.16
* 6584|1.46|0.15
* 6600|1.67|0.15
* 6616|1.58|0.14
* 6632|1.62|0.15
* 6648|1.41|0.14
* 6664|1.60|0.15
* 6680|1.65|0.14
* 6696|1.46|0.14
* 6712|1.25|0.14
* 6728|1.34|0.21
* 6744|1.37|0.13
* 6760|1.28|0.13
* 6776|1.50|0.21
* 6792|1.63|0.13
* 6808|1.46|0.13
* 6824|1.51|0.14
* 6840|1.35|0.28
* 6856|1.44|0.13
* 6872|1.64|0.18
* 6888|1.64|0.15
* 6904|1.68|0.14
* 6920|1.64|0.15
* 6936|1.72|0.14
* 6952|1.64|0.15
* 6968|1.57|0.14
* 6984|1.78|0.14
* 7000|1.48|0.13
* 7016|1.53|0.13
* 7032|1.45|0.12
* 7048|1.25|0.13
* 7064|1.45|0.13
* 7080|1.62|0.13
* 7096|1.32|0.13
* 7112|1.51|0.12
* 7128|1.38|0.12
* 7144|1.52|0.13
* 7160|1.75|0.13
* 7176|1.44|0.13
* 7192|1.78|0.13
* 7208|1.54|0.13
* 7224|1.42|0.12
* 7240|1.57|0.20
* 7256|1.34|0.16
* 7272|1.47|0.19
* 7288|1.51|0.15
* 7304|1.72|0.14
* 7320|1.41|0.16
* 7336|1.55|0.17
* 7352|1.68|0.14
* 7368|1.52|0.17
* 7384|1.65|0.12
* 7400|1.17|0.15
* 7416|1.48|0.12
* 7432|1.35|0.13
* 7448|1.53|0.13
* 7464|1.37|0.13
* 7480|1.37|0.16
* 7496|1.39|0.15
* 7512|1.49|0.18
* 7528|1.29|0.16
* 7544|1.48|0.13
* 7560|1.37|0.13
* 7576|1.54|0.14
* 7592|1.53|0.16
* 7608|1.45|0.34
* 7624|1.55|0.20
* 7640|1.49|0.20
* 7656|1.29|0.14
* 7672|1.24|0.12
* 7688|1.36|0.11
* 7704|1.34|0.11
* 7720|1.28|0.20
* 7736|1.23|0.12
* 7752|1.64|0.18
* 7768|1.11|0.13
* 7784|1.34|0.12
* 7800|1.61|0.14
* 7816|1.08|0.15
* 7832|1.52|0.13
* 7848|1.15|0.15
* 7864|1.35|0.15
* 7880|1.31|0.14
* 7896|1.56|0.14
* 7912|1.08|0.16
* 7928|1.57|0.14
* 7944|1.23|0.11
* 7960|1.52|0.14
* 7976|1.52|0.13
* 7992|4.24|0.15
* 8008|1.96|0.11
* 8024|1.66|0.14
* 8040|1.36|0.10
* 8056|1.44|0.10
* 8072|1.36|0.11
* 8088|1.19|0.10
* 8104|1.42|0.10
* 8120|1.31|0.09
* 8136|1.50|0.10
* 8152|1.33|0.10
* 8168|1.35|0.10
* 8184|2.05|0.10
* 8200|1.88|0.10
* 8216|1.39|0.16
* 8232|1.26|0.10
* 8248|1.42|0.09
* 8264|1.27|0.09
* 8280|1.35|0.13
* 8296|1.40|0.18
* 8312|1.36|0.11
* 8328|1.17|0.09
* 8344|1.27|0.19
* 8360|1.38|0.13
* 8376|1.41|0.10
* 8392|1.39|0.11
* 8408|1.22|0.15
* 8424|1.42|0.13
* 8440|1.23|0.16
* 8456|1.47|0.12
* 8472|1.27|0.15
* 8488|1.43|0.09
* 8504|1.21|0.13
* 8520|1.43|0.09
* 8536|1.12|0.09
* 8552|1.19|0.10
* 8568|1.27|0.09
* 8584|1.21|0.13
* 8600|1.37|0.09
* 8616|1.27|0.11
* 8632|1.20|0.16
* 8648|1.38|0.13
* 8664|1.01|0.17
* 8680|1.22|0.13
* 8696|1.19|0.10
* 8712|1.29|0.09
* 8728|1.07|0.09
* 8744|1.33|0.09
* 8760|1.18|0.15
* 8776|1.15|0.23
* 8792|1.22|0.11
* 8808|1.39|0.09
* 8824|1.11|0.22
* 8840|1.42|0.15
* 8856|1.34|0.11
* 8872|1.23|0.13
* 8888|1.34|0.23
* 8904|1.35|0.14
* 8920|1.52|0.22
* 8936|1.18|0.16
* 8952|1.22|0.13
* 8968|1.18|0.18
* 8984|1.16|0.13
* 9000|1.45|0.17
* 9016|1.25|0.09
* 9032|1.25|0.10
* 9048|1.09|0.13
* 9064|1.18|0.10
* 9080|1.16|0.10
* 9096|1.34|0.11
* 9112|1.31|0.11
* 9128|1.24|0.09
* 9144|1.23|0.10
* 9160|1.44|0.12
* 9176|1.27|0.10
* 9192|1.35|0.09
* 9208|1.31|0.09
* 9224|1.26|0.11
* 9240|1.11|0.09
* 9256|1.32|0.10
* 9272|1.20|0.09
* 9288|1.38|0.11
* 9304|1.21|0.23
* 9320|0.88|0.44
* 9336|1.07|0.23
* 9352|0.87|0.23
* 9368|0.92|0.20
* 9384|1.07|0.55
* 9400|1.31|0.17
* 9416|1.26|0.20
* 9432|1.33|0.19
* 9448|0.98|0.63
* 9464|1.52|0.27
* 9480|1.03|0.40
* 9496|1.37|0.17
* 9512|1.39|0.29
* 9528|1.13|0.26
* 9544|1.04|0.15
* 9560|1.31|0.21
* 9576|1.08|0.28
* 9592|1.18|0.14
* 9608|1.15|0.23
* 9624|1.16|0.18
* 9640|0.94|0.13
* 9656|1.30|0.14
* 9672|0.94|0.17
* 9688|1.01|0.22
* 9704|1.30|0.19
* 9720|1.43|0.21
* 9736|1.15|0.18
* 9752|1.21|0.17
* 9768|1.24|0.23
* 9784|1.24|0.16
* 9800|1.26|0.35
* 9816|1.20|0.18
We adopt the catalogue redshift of 0.22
